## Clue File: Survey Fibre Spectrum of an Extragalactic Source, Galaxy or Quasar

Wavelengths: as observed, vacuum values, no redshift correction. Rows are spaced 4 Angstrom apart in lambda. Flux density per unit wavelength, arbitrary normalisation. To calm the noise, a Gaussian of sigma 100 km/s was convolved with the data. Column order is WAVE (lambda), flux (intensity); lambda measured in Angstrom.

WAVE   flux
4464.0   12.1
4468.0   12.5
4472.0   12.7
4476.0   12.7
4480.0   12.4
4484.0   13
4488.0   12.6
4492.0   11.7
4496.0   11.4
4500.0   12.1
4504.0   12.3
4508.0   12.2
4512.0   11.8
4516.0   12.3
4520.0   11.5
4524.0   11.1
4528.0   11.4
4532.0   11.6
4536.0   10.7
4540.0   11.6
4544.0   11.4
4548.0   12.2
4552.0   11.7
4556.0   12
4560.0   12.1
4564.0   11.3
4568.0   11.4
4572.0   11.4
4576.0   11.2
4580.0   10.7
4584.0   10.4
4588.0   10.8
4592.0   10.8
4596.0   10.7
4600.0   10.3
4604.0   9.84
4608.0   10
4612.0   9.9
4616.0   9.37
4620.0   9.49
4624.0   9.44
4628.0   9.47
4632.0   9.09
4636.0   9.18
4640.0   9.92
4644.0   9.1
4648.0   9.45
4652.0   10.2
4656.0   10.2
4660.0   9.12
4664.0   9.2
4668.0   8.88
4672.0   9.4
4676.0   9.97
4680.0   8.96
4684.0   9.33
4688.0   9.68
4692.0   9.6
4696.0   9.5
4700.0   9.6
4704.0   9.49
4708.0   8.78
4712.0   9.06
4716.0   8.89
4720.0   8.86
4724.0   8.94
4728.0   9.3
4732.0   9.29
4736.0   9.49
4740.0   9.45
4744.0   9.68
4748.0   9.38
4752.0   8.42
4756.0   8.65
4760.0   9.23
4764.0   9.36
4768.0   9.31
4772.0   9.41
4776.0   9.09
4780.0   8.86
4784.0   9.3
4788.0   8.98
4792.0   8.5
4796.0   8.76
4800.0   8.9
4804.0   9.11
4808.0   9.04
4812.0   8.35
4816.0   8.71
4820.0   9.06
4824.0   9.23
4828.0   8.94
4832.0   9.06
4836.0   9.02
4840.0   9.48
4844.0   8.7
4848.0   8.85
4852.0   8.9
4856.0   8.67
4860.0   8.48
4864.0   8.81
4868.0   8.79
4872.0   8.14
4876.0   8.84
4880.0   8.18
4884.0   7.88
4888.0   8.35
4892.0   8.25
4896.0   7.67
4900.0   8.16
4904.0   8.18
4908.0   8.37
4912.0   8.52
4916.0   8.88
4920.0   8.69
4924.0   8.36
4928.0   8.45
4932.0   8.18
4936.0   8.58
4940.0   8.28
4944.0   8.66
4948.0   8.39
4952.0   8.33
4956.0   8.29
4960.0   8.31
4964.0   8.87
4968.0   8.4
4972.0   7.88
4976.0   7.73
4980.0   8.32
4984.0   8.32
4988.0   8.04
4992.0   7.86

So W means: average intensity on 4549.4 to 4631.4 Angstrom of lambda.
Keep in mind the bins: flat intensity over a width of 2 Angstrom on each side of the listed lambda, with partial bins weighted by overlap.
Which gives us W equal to 10.6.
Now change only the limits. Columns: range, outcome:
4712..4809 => 9.09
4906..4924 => 8.59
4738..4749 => 9.51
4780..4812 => 8.9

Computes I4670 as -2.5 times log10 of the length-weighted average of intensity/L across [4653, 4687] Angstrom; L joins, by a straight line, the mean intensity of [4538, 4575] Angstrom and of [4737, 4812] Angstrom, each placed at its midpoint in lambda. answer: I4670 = 0.099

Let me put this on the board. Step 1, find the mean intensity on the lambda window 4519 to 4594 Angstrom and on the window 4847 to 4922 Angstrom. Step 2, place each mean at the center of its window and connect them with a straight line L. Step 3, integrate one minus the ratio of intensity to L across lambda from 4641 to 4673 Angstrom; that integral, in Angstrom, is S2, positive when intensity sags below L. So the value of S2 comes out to 3.0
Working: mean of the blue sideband 11.3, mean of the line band 9.46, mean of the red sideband 8.45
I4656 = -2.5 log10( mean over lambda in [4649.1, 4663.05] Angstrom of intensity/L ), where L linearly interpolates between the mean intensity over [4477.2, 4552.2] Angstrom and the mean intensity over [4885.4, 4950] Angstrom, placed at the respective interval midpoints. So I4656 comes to 0.09 mag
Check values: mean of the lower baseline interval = 11.9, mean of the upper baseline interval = 8.37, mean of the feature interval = 9.77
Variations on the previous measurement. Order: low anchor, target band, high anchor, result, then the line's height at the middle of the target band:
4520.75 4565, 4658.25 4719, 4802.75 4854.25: 0.10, 10.2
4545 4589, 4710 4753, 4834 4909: 0.08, 9.84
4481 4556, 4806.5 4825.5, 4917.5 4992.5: 0.07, 9.44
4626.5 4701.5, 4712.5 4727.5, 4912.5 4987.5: 0.04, 9.25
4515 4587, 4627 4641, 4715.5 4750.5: 0.12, 10.4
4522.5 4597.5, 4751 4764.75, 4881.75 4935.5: 0.08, 9.6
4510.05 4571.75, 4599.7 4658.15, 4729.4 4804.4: 0.11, 10.6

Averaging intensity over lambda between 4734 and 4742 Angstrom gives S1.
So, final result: 9.47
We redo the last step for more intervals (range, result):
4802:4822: 8.85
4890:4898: 7.96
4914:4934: 8.51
